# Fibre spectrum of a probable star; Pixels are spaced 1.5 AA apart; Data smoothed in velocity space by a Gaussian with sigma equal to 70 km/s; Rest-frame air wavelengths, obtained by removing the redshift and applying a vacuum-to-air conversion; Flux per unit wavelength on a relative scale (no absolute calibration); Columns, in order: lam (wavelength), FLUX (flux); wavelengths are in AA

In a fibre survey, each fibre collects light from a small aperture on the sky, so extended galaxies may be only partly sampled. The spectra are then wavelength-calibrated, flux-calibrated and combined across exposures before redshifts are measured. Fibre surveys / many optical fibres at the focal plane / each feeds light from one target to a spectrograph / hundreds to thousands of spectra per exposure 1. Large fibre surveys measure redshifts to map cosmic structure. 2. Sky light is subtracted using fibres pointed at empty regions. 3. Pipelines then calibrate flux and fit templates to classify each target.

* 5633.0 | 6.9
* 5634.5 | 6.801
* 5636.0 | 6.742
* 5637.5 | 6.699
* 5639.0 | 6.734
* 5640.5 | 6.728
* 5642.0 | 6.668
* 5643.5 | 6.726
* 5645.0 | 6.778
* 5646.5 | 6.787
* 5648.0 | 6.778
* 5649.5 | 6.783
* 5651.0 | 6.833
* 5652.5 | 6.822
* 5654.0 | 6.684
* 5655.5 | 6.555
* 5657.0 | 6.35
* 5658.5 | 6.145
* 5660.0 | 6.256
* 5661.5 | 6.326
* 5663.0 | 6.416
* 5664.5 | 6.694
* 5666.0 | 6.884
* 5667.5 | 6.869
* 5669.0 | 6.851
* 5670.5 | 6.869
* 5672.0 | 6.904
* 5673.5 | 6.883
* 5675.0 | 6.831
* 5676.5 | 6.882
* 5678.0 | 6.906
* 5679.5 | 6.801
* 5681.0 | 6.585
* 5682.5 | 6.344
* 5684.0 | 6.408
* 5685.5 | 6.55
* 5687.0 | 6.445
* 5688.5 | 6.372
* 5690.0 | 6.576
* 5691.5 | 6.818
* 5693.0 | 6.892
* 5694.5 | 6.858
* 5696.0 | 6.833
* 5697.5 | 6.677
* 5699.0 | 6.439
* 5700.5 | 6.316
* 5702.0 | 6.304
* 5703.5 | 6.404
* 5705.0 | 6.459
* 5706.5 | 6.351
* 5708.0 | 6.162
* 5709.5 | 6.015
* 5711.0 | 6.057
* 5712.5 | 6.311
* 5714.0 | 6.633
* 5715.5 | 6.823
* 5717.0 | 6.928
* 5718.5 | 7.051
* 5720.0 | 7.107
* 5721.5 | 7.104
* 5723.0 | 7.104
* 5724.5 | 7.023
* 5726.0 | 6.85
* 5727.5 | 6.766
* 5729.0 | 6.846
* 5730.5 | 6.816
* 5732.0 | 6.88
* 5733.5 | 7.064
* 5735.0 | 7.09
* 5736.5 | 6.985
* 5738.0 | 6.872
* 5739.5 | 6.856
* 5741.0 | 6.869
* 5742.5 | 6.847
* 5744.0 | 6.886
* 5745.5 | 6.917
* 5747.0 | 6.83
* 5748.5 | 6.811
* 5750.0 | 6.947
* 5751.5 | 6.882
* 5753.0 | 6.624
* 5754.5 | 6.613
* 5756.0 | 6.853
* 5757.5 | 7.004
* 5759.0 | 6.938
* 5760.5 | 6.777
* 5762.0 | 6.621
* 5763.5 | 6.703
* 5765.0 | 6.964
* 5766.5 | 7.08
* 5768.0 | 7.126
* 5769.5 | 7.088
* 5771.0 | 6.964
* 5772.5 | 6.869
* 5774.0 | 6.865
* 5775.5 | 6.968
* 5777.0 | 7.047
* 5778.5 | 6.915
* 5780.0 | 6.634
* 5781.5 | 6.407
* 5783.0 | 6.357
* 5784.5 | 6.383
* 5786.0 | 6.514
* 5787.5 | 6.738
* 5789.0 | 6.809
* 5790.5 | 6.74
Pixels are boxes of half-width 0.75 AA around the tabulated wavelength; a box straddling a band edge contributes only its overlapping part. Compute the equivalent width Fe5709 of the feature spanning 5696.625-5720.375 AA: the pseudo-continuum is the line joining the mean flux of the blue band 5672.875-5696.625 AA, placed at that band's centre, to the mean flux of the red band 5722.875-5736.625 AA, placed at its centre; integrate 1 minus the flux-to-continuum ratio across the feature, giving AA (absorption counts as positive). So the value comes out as 1.1 AA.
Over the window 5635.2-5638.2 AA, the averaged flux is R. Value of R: 6.72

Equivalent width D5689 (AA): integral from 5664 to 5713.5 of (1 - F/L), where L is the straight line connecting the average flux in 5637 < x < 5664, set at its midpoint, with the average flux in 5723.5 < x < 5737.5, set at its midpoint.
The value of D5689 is 1.2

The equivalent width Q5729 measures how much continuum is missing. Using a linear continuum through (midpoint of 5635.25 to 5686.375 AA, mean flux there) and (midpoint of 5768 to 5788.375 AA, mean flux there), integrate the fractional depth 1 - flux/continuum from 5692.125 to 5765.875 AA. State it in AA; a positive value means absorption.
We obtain -0.3 AA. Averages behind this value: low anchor 6.68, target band 6.75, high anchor 6.76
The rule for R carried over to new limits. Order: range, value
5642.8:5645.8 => 6.75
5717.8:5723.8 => 7.09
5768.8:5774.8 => 6.95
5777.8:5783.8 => 6.57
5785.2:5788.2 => 6.62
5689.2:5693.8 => 6.76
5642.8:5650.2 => 6.77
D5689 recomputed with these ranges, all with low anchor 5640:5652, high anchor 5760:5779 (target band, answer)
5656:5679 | 0.4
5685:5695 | 0.3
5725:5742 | -0.1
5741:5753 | 0.1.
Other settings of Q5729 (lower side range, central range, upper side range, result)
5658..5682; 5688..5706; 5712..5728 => 0.59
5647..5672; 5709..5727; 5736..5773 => 0.07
